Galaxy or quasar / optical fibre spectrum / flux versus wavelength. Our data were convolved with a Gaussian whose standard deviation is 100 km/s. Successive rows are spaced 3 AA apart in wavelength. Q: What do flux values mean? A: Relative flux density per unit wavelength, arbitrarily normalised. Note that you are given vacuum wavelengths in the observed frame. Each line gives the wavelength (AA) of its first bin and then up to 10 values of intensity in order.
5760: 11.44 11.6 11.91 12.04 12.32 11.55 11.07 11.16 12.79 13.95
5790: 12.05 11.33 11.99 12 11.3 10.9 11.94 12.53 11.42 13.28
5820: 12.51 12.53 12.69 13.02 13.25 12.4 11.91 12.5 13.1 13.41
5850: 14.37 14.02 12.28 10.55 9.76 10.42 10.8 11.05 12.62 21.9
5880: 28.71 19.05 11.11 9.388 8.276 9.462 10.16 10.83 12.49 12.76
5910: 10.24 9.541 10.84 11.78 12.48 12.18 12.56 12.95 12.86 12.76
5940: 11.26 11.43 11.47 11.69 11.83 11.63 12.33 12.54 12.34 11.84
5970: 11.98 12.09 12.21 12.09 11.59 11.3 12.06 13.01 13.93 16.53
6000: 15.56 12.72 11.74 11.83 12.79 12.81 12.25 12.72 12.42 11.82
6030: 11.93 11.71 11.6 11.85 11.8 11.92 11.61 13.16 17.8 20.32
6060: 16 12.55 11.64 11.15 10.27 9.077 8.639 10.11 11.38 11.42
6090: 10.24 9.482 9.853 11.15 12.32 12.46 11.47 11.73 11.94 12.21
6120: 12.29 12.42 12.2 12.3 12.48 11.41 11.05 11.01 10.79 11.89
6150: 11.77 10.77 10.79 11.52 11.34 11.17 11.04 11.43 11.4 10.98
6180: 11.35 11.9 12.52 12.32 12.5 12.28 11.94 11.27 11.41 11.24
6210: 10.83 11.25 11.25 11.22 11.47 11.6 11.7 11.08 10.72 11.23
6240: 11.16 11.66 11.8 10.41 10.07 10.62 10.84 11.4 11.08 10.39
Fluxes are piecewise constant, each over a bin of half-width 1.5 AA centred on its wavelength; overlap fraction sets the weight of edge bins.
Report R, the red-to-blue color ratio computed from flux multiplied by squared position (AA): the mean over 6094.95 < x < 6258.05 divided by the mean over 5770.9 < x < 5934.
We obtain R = 1.0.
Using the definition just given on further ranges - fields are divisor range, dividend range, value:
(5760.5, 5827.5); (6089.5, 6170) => 1.07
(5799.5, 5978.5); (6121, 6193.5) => 1.02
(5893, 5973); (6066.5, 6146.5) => 1.02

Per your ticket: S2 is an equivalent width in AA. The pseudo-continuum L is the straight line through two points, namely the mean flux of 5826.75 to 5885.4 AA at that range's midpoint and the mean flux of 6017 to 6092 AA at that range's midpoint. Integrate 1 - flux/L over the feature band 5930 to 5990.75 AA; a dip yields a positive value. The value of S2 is 4.6 AA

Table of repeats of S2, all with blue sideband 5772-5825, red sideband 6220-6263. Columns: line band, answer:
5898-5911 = 0.4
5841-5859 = -1.8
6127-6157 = -0.3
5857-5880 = -3.1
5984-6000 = -2.8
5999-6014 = -1.6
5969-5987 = -0.3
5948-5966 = -0.5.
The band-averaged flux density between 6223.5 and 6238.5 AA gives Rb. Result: 11.3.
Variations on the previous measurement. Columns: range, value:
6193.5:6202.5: 11.8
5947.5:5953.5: 11.8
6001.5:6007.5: 12.2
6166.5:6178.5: 11.2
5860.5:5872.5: 10.5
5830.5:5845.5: 12.6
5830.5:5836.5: 12.8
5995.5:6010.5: 13.7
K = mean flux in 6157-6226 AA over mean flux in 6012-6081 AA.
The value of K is 0.9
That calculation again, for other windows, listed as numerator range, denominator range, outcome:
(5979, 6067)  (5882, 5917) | 1.18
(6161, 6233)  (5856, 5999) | 0.93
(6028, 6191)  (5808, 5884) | 0.87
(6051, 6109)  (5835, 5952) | 0.96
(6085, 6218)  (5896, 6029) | 0.95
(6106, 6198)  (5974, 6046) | 0.93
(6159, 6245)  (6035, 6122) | 0.96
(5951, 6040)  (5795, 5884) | 0.94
